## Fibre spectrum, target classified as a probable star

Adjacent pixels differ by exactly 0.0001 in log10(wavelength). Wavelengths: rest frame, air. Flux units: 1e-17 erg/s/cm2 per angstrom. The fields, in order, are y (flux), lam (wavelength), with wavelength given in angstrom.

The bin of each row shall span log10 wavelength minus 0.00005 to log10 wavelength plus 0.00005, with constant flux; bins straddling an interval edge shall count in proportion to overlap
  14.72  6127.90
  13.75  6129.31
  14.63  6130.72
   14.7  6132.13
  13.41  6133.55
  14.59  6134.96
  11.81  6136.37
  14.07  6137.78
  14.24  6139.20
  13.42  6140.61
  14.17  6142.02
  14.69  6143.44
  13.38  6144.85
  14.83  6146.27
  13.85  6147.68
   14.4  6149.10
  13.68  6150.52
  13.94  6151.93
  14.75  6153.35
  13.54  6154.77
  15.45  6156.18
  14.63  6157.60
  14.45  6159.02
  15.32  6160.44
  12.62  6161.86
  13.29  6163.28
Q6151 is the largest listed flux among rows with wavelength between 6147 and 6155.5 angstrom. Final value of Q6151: 14.75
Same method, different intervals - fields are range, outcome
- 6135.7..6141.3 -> 14.24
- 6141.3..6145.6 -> 14.69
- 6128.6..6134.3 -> 14.7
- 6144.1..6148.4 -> 14.83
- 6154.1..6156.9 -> 15.45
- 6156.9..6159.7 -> 14.63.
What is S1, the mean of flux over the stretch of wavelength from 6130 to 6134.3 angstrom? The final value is 14.2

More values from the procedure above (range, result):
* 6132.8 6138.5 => 13.5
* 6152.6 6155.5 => 14.2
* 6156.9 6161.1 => 14.8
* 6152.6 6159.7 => 14.6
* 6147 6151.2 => 14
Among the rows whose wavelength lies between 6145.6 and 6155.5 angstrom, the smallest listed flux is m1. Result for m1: 13.54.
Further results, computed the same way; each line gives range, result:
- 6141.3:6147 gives 13.38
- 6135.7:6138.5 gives 11.81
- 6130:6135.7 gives 13.41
